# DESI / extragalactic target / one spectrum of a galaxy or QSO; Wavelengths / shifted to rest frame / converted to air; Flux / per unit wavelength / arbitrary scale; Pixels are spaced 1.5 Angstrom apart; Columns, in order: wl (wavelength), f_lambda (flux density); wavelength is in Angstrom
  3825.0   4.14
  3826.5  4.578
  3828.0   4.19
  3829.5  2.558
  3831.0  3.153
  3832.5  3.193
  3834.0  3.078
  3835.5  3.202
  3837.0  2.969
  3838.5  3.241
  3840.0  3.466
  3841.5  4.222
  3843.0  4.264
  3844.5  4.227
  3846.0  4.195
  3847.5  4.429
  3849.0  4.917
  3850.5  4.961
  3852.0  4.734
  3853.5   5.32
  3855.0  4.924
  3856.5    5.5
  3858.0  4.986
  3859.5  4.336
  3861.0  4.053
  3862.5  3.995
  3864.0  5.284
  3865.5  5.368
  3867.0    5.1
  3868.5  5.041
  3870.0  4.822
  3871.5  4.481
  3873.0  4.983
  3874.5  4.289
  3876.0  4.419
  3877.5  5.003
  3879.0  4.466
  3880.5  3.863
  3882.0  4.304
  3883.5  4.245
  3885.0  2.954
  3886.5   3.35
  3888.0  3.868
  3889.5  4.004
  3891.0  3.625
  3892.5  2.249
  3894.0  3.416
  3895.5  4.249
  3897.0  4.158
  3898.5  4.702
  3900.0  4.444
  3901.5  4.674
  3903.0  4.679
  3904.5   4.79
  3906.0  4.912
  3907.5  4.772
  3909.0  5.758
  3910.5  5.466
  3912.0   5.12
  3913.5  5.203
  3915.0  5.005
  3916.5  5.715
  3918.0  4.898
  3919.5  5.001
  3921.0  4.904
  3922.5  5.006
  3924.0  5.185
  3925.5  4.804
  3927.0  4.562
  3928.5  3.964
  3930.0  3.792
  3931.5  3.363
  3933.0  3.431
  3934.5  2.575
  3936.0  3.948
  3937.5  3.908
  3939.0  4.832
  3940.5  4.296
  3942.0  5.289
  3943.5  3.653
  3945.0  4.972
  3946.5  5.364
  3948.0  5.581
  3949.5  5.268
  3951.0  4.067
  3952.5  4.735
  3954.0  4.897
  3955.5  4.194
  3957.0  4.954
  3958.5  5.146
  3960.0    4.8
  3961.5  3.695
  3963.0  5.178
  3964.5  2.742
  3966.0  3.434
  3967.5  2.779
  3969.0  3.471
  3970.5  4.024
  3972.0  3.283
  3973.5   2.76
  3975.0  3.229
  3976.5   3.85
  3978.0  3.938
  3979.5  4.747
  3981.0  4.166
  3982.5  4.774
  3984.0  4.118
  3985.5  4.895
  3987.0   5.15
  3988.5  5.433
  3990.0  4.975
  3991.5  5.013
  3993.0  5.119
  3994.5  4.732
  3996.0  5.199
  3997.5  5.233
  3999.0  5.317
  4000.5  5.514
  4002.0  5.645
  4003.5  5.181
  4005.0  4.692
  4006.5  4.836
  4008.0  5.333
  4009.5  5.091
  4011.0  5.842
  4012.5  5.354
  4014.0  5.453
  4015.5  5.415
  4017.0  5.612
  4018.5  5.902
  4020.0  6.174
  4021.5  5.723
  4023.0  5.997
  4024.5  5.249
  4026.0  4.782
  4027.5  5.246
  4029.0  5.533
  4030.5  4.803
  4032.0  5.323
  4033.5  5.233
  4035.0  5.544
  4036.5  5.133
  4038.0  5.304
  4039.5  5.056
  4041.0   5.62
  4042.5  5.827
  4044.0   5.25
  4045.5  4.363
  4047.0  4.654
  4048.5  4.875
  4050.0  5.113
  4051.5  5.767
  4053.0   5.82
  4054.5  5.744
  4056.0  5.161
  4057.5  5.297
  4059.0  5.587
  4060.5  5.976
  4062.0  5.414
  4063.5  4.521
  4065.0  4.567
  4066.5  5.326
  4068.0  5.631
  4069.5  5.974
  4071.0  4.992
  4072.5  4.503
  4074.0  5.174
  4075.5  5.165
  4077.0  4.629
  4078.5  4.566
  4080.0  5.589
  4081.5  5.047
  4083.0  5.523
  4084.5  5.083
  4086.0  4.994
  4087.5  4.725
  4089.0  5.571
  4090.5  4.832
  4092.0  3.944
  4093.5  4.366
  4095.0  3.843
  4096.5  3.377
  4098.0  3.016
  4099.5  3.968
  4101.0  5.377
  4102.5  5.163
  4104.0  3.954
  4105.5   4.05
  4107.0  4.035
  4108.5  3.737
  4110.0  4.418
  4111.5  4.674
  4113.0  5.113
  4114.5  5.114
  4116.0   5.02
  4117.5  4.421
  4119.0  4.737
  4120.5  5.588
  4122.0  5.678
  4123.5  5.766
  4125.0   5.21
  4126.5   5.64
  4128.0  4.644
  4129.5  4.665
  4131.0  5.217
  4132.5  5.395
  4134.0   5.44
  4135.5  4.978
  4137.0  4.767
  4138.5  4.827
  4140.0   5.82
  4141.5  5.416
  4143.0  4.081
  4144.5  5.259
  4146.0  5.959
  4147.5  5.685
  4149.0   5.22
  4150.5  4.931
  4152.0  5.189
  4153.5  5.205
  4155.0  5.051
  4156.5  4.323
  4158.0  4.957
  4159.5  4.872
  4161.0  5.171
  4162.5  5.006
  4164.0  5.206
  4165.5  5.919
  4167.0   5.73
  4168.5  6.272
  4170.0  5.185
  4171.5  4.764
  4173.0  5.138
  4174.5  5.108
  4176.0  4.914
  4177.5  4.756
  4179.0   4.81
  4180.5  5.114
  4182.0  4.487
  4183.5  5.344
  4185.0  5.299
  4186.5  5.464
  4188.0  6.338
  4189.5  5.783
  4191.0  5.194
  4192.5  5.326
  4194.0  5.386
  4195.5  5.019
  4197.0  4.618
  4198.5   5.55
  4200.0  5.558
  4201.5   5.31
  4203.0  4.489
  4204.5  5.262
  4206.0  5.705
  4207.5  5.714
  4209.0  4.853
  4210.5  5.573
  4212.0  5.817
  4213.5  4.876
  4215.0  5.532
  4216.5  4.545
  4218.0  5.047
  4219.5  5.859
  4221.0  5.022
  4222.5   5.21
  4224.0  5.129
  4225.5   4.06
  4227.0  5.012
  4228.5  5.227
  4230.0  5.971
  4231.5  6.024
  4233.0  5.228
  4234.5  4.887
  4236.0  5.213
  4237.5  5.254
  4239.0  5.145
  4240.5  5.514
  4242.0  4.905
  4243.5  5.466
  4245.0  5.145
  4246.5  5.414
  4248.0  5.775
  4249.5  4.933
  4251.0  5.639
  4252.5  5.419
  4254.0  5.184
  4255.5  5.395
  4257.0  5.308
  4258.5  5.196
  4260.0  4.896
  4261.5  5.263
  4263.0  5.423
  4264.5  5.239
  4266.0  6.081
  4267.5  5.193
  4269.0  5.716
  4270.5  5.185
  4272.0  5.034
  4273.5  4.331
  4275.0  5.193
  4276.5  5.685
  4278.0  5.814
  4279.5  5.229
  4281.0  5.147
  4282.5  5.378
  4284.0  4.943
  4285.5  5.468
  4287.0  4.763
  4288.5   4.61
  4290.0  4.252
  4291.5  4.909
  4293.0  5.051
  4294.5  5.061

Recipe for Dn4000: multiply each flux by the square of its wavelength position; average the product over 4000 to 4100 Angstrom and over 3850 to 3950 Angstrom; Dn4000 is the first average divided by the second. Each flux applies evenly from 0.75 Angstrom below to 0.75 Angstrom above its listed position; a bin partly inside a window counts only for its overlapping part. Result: 1.22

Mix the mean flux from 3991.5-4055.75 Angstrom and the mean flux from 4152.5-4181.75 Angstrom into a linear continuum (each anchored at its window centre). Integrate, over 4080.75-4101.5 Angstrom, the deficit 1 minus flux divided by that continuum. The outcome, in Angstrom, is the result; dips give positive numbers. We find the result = 2.7 Angstrom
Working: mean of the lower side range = 5.32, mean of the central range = 4.54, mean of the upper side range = 5.12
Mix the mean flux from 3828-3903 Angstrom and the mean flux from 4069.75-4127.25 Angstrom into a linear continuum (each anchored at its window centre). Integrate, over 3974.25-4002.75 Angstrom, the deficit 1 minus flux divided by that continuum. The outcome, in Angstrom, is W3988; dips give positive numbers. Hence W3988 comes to -1.87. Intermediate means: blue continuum 4.19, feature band 4.79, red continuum 4.76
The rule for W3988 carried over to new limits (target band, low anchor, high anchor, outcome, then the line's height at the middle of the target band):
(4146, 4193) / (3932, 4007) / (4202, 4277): -1.6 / 5.05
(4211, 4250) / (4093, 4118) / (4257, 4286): -1.5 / 5.05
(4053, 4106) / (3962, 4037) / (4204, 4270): 1.0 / 4.99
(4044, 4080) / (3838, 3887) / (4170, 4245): -1.9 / 4.91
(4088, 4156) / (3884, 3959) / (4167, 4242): 2.3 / 5.02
